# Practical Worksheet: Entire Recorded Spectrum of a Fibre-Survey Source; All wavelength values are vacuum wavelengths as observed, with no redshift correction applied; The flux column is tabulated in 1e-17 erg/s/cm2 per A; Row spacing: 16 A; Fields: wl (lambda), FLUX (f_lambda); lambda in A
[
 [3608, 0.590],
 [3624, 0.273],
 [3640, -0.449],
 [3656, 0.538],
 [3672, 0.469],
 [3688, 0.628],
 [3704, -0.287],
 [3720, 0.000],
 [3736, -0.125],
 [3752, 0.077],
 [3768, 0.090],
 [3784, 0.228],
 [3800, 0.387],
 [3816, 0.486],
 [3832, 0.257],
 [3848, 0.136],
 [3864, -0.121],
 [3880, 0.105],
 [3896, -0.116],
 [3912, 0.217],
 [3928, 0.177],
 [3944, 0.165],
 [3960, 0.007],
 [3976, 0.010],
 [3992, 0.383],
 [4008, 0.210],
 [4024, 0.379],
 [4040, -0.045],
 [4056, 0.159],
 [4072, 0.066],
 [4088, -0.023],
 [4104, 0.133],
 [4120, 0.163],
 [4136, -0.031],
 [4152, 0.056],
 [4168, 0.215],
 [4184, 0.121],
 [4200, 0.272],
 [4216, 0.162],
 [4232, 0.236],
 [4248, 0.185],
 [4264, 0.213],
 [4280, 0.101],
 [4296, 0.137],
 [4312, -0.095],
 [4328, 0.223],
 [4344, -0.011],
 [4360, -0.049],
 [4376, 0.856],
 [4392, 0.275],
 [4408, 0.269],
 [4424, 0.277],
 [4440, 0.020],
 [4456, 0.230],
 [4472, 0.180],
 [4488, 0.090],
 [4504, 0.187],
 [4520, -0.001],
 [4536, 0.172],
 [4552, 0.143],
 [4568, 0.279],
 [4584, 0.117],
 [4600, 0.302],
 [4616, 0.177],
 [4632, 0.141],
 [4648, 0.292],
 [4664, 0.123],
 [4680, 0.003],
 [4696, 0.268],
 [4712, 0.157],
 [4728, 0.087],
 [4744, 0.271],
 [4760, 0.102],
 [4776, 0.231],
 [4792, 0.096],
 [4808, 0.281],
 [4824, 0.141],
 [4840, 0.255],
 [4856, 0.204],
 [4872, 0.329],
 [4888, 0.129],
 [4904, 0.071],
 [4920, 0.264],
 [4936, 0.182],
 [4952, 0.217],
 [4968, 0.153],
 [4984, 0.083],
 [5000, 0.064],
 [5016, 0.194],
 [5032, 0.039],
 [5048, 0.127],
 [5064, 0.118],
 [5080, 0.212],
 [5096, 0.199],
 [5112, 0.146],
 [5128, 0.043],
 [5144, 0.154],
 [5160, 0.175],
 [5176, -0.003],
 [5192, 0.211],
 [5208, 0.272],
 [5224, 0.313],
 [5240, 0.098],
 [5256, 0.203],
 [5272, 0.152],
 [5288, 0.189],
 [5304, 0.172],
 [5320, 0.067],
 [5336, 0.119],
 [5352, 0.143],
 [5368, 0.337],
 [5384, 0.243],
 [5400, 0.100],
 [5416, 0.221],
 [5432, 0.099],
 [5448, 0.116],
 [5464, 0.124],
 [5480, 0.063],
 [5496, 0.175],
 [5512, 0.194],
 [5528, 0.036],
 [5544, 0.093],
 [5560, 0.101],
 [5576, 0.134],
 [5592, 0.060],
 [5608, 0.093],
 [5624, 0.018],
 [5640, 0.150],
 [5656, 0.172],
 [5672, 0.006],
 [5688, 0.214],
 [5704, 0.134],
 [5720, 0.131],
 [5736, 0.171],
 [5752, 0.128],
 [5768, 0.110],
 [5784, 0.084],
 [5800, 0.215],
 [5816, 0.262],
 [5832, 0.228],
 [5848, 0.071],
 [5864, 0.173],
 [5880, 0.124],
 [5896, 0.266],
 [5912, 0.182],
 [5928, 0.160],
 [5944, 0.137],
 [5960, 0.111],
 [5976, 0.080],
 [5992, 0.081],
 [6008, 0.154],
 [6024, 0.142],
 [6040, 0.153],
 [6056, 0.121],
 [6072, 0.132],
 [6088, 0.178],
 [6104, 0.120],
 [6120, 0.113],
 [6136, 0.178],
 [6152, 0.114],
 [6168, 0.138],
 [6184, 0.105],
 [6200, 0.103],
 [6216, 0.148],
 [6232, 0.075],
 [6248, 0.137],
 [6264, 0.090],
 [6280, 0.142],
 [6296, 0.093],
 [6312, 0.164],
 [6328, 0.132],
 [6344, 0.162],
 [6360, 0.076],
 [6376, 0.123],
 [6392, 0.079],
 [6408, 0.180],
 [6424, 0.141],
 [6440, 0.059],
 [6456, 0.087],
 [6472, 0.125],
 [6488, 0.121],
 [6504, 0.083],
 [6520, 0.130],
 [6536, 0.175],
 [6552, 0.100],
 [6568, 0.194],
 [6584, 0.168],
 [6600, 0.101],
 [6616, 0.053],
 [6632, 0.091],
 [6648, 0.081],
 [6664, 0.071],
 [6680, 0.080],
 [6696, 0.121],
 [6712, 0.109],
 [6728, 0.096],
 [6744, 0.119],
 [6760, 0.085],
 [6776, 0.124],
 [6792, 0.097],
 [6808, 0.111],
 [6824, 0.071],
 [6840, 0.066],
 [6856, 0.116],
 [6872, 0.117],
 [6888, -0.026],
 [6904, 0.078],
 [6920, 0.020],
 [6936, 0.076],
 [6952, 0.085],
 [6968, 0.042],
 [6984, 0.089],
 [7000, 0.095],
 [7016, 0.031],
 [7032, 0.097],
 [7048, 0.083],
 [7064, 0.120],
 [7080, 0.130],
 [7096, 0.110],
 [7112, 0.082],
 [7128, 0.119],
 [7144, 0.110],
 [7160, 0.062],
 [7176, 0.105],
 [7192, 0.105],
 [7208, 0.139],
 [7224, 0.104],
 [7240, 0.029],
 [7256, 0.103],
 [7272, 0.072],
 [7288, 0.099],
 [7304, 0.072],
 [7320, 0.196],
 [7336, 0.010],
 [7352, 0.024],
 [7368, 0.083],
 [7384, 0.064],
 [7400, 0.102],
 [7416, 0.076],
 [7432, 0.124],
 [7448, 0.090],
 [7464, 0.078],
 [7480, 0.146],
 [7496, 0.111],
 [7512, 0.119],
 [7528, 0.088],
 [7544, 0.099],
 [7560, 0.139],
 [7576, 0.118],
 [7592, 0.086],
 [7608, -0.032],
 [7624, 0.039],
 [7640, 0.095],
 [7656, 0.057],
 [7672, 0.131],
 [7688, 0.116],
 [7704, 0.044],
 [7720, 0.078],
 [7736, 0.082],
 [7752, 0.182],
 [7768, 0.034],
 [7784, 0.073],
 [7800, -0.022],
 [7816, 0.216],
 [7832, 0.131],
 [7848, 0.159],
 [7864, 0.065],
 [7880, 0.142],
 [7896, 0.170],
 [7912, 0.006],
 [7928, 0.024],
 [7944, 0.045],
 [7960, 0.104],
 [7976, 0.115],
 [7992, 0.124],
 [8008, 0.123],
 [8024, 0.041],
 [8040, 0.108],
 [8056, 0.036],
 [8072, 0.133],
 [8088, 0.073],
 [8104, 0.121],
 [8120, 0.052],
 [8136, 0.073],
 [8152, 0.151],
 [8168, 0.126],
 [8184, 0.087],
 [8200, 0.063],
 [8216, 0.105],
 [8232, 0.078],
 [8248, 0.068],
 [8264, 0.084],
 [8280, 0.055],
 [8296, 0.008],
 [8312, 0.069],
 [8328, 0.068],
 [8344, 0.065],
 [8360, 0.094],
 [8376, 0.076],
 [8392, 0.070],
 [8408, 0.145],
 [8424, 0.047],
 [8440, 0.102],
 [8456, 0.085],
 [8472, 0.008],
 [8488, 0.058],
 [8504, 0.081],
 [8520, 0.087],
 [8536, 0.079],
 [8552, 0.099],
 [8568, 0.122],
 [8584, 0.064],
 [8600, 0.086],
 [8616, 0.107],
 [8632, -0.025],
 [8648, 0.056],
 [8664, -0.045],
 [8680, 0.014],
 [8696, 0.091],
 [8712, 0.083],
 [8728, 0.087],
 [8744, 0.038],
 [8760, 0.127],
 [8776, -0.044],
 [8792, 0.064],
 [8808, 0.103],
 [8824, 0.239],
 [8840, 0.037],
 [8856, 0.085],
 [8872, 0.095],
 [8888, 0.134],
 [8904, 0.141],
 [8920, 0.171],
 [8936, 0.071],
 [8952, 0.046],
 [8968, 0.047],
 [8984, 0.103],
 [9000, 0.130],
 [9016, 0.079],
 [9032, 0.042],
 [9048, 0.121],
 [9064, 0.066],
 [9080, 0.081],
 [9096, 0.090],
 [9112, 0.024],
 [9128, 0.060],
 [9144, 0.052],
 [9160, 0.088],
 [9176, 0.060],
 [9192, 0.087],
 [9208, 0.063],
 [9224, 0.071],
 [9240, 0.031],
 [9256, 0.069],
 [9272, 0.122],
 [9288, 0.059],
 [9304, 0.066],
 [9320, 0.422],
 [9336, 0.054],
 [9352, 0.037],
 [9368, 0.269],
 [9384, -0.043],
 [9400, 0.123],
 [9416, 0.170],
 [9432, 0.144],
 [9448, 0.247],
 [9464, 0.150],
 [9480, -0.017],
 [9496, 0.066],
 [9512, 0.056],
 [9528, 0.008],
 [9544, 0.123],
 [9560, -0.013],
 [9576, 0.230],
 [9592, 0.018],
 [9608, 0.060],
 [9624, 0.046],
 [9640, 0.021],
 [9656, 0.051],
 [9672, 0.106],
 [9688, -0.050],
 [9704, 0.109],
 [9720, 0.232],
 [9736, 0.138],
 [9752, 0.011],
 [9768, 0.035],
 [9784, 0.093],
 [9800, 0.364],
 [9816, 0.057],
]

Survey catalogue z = 0.214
